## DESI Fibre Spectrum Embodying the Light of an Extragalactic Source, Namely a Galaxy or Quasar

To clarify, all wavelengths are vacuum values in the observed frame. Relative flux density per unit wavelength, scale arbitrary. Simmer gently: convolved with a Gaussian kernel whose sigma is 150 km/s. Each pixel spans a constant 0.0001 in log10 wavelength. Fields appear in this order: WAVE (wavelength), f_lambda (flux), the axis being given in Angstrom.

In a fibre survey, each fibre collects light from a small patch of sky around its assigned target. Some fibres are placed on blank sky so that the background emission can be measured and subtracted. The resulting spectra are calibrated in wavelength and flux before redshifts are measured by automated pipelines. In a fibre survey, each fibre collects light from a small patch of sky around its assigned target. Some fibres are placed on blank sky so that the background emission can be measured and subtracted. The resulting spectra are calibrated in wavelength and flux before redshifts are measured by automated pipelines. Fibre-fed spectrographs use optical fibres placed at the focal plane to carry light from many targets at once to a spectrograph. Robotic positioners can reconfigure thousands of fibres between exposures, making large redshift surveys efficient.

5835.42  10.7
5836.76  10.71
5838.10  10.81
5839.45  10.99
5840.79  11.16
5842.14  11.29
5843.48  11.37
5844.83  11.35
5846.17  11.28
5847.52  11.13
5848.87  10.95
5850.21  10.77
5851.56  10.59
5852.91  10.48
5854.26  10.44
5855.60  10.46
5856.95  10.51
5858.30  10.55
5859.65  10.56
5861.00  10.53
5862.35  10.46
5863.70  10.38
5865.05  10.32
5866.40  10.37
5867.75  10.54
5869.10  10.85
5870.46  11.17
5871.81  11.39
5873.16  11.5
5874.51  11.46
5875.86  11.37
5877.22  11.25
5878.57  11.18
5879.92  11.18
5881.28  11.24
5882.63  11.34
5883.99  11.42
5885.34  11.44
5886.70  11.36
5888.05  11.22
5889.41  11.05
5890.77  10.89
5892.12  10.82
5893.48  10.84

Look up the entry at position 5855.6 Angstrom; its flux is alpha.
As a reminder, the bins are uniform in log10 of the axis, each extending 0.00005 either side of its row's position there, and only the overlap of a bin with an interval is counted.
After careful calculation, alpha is 10.46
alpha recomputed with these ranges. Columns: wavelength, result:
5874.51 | 11.46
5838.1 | 10.81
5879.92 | 11.18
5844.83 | 11.35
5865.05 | 10.32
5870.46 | 11.17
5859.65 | 10.56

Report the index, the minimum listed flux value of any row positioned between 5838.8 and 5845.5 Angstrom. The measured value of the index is 10.99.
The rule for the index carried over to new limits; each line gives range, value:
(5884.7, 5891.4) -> 10.89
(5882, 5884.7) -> 11.34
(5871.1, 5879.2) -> 11.18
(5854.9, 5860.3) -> 10.46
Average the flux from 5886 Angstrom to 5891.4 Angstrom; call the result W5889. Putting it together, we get 11.1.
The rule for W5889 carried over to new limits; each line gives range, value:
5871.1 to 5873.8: 11.5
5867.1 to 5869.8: 10.7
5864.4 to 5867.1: 10.4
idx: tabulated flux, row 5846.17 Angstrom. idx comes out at 11.28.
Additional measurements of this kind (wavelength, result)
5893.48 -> 10.84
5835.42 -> 10.7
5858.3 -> 10.55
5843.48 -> 11.37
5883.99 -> 11.42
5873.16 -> 11.5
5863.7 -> 10.38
